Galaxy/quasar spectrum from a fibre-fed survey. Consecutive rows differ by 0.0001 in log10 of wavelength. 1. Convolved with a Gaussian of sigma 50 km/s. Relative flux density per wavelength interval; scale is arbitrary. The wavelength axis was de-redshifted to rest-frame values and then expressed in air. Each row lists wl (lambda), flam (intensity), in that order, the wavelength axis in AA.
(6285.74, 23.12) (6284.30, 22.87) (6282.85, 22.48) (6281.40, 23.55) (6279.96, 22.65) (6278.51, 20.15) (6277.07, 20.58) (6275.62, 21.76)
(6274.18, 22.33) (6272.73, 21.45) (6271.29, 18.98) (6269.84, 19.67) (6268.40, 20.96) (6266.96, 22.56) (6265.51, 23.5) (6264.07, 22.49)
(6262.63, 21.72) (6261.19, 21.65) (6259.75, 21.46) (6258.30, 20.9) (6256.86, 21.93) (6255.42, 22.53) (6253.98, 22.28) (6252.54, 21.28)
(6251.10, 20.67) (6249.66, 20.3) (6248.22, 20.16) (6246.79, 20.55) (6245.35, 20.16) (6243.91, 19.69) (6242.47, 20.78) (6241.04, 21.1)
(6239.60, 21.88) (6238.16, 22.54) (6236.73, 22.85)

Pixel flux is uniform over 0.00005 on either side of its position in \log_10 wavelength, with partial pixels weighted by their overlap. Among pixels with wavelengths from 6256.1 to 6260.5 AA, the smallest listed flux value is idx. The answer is 20.9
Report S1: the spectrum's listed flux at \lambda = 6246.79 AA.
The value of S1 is 20.55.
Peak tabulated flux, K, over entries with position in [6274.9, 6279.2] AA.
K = 21.76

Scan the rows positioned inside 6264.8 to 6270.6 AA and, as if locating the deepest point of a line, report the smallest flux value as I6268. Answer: 19.67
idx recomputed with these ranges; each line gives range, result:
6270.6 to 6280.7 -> 18.98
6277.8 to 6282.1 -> 20.15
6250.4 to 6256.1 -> 20.67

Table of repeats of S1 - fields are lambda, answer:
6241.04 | 21.1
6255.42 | 22.53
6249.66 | 20.3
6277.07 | 20.58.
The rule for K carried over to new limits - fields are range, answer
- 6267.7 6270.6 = 20.96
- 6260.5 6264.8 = 22.49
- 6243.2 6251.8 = 20.67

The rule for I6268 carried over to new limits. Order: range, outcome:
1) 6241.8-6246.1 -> 19.69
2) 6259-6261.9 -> 21.46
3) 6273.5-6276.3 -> 21.76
